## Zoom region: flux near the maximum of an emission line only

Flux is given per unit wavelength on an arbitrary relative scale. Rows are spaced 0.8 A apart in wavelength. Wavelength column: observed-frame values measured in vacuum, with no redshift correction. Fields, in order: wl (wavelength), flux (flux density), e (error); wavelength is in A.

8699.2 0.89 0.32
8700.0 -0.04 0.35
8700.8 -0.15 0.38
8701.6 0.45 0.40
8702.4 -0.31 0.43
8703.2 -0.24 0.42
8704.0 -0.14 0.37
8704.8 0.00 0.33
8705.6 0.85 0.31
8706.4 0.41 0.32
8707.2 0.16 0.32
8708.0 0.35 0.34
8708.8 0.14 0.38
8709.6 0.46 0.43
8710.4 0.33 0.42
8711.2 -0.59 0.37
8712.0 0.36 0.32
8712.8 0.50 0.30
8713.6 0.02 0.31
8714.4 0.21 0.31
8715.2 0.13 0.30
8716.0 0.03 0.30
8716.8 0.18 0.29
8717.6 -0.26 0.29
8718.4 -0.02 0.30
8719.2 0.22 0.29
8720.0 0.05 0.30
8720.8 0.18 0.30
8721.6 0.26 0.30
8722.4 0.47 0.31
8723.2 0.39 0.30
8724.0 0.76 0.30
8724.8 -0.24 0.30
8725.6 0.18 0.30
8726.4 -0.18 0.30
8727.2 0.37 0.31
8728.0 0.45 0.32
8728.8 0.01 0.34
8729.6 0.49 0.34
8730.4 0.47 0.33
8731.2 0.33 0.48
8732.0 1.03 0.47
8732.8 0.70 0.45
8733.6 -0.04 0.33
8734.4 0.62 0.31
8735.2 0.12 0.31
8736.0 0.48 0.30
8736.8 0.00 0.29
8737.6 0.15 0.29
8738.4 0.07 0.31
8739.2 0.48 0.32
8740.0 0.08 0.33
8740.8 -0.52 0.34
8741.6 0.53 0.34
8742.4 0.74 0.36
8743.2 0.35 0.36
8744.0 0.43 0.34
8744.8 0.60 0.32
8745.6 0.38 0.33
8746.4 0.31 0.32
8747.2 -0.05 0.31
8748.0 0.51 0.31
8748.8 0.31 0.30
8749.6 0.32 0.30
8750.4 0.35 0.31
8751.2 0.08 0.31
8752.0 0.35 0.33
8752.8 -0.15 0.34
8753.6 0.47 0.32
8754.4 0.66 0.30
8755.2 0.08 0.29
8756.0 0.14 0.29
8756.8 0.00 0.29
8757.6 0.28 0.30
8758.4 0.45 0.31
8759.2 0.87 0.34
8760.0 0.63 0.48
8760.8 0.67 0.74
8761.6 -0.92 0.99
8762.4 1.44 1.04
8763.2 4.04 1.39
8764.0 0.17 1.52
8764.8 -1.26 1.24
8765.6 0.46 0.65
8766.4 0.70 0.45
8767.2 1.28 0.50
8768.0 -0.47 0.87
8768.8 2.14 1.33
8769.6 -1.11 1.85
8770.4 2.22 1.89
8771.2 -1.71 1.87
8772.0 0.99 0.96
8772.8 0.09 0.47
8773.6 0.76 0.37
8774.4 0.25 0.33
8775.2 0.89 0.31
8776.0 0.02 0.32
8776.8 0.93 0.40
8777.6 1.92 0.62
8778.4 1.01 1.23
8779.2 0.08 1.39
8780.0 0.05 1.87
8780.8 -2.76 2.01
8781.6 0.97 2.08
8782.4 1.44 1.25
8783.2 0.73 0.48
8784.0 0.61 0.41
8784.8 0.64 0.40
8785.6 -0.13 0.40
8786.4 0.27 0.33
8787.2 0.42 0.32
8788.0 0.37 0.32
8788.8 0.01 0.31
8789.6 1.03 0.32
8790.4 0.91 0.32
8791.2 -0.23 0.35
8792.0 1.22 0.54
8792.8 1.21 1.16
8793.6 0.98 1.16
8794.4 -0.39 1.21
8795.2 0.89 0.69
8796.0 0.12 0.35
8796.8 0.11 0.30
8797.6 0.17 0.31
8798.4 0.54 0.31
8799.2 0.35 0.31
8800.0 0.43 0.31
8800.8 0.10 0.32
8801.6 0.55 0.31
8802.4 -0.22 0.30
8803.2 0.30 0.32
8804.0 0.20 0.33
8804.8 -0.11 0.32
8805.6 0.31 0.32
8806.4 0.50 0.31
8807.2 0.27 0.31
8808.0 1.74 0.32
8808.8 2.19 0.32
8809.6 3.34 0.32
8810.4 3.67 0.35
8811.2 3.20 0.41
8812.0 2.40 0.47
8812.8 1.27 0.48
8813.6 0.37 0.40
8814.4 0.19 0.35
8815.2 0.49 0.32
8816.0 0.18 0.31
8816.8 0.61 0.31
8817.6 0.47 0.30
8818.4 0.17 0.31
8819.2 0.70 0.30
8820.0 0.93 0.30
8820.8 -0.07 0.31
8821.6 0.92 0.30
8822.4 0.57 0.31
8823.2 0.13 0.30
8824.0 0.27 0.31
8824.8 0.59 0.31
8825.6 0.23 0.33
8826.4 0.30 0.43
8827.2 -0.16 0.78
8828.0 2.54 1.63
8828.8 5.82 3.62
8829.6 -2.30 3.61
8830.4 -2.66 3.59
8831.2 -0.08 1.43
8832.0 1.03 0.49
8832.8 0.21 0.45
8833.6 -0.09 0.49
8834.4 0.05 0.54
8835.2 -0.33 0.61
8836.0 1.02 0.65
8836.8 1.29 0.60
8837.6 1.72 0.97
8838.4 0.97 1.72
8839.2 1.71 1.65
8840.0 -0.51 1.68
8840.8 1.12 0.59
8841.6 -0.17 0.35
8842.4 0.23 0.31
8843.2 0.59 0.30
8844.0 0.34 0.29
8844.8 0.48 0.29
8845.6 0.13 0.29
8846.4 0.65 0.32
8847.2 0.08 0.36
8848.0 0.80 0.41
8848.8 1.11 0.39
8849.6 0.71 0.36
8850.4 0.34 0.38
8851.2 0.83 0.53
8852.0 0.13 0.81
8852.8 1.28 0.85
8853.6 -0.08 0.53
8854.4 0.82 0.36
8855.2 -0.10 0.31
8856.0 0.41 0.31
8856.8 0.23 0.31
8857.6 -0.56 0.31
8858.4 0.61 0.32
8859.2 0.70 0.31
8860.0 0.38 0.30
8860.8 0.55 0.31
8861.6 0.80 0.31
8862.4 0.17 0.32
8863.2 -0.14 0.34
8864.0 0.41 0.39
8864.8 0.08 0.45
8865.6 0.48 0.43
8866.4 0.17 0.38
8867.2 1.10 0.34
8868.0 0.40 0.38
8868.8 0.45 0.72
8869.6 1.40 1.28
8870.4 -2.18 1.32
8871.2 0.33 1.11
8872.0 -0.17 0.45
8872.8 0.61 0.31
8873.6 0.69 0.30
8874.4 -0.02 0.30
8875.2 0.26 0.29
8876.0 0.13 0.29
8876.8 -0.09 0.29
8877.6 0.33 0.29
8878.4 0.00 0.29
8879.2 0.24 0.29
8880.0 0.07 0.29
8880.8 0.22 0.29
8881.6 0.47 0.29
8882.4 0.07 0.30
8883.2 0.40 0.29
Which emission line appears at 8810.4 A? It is Halpha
